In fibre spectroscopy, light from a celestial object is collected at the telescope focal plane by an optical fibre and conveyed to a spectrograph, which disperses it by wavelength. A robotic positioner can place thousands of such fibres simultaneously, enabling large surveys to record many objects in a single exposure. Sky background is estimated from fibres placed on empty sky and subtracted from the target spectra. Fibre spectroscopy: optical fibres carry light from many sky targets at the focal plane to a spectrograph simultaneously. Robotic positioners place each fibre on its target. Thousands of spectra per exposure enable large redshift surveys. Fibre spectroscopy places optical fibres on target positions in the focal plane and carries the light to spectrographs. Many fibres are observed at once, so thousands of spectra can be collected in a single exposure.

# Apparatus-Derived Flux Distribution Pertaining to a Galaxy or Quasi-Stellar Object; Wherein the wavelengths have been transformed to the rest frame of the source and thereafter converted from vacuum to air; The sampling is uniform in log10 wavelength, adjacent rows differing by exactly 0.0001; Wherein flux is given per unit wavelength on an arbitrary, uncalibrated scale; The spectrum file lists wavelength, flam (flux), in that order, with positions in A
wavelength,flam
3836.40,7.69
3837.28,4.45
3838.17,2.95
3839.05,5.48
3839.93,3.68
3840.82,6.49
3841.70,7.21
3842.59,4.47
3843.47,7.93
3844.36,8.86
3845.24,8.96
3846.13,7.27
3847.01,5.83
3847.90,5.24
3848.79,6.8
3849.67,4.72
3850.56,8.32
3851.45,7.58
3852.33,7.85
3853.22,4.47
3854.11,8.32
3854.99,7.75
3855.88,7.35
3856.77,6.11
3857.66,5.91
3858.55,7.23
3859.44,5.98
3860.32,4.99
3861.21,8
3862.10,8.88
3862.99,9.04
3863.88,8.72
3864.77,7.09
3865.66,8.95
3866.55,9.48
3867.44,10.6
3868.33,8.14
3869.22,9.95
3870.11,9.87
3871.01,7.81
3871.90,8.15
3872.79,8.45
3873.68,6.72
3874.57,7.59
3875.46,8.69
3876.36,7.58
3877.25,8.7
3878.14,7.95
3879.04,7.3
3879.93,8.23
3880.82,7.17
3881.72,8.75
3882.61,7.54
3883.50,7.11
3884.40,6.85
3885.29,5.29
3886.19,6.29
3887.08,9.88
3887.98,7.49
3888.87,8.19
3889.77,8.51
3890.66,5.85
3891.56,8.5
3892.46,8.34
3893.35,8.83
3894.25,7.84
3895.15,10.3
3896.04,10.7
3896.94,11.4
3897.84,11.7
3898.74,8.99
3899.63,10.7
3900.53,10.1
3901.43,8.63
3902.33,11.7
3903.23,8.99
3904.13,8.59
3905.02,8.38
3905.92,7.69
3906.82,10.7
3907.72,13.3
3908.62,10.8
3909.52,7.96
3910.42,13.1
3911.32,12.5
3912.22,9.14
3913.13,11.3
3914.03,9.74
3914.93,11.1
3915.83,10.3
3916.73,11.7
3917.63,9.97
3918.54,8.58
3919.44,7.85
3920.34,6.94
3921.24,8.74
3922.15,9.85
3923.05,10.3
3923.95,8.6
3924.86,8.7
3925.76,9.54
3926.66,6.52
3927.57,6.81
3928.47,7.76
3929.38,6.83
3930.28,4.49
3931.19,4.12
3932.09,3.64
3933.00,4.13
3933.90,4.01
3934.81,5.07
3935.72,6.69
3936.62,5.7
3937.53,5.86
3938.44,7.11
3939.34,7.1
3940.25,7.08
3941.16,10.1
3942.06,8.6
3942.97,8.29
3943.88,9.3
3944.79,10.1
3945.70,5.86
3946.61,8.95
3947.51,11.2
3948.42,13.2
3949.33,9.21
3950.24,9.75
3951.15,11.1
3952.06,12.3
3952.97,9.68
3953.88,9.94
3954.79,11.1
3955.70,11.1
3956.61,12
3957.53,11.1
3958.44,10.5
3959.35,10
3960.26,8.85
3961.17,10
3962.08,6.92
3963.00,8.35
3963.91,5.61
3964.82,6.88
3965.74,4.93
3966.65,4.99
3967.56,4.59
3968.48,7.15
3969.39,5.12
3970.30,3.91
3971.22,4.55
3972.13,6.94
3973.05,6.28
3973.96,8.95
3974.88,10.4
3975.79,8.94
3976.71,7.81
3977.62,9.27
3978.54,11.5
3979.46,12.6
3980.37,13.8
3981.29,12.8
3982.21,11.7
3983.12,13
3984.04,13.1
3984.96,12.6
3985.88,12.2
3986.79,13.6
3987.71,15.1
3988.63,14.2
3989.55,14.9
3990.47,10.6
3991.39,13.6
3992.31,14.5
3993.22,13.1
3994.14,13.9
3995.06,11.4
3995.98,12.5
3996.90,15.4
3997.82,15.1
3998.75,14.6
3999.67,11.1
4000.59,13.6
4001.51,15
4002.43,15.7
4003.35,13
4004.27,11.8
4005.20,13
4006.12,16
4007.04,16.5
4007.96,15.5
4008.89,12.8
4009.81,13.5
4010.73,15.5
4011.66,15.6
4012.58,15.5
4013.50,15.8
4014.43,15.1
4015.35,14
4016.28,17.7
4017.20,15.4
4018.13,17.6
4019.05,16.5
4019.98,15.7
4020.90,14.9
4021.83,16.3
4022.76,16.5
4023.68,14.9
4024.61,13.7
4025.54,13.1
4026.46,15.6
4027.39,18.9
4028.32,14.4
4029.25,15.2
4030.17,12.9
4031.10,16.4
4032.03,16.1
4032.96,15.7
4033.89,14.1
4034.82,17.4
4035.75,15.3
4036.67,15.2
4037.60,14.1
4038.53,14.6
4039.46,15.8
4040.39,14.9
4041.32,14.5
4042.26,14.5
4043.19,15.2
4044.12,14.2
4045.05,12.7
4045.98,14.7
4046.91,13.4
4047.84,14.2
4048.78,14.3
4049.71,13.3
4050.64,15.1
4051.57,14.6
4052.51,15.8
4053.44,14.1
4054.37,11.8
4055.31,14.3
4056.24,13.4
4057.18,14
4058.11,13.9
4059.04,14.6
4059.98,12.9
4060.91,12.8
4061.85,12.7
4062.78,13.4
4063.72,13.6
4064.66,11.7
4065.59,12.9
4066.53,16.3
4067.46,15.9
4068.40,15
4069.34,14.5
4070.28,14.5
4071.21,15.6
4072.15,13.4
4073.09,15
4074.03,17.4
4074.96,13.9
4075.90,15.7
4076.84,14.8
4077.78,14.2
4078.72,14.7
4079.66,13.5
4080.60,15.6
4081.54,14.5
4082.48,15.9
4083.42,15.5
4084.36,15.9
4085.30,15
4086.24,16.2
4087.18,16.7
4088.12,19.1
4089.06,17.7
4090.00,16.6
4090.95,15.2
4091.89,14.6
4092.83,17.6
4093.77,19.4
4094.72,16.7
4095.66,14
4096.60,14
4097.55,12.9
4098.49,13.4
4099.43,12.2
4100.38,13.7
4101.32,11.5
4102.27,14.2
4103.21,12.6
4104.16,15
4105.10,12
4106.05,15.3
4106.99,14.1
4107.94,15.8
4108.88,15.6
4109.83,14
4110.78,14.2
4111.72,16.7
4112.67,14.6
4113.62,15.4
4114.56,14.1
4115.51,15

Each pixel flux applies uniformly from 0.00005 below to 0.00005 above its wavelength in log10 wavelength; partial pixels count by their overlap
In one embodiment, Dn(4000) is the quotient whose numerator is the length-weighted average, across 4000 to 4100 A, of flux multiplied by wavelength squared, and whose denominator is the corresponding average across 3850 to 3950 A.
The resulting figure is 1.92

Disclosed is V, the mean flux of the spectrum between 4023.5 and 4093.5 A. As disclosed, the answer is 14.8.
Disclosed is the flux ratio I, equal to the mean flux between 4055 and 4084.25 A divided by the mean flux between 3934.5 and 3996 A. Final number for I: 1.49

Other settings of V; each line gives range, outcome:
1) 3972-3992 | 11.6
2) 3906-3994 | 9.29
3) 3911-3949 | 8.16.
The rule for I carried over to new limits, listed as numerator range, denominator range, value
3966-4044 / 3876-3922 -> 1.46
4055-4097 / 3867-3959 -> 1.71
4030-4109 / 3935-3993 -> 1.53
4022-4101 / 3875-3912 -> 1.65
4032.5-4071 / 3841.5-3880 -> 1.88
